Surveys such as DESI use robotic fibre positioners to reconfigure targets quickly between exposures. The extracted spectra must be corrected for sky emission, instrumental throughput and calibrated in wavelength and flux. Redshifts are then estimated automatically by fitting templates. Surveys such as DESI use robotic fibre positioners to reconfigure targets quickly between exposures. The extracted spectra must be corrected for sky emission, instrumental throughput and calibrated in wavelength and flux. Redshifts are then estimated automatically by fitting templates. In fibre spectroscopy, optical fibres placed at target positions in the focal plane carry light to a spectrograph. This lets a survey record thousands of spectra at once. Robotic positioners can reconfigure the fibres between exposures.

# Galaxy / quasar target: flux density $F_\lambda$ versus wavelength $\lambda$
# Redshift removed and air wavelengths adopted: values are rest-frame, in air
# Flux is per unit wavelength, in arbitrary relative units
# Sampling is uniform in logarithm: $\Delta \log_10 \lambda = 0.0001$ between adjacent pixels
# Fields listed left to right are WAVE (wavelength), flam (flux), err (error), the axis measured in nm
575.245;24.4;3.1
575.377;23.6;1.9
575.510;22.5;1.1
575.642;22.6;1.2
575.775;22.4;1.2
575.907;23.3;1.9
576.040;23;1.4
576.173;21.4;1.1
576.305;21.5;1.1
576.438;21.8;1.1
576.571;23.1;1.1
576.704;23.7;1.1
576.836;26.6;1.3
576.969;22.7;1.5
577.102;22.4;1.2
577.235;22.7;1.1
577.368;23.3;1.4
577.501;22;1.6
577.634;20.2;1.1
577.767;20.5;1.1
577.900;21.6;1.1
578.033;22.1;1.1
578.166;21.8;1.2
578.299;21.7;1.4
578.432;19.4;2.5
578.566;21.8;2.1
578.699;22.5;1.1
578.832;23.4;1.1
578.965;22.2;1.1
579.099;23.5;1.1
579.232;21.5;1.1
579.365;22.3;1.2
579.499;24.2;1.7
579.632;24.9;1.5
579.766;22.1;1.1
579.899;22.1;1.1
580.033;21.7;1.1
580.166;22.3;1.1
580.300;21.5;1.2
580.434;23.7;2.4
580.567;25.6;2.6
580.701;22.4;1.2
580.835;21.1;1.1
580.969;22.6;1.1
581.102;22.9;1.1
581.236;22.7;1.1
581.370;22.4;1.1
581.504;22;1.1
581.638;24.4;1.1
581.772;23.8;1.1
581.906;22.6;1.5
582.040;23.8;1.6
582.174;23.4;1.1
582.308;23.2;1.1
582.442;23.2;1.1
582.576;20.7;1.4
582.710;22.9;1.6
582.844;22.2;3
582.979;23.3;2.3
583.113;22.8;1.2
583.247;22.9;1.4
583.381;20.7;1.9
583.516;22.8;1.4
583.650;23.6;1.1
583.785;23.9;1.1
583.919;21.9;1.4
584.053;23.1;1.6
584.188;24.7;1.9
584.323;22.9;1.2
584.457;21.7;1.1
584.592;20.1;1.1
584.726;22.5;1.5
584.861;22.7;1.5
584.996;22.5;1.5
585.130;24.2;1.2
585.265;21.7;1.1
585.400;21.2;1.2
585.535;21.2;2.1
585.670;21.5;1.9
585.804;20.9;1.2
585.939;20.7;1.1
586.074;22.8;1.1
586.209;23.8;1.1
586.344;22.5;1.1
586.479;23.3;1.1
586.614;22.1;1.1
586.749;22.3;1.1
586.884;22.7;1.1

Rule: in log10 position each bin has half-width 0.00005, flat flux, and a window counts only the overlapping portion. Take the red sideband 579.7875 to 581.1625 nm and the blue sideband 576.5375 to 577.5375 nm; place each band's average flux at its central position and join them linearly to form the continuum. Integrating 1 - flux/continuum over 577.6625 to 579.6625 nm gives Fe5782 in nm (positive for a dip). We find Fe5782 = 0.07 nm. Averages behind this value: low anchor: 23.4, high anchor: 22.6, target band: 22.1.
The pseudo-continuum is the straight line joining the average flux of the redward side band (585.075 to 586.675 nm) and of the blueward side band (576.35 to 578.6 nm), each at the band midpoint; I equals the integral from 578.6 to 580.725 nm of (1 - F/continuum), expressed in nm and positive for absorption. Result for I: -0.066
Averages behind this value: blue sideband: 22.2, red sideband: 22.1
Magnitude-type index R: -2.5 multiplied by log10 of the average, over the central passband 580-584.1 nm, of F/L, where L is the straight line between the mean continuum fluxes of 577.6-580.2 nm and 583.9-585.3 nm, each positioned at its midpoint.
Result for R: -0.02 mag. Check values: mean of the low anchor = 22.1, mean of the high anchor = 22.6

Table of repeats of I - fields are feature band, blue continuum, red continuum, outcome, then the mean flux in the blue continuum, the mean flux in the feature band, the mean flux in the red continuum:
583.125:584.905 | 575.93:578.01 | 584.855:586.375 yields -0.033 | 22.4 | 22.6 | 22.1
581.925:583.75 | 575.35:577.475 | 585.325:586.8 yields -0.036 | 22.9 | 22.7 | 22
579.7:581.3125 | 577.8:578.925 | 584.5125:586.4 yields -0.053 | 21.8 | 22.6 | 22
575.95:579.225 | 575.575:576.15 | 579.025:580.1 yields 0.067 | 22.7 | 22.3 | 22.8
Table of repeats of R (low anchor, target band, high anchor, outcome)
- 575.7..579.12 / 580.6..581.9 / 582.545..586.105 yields -0.02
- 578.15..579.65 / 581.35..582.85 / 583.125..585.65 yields -0.02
